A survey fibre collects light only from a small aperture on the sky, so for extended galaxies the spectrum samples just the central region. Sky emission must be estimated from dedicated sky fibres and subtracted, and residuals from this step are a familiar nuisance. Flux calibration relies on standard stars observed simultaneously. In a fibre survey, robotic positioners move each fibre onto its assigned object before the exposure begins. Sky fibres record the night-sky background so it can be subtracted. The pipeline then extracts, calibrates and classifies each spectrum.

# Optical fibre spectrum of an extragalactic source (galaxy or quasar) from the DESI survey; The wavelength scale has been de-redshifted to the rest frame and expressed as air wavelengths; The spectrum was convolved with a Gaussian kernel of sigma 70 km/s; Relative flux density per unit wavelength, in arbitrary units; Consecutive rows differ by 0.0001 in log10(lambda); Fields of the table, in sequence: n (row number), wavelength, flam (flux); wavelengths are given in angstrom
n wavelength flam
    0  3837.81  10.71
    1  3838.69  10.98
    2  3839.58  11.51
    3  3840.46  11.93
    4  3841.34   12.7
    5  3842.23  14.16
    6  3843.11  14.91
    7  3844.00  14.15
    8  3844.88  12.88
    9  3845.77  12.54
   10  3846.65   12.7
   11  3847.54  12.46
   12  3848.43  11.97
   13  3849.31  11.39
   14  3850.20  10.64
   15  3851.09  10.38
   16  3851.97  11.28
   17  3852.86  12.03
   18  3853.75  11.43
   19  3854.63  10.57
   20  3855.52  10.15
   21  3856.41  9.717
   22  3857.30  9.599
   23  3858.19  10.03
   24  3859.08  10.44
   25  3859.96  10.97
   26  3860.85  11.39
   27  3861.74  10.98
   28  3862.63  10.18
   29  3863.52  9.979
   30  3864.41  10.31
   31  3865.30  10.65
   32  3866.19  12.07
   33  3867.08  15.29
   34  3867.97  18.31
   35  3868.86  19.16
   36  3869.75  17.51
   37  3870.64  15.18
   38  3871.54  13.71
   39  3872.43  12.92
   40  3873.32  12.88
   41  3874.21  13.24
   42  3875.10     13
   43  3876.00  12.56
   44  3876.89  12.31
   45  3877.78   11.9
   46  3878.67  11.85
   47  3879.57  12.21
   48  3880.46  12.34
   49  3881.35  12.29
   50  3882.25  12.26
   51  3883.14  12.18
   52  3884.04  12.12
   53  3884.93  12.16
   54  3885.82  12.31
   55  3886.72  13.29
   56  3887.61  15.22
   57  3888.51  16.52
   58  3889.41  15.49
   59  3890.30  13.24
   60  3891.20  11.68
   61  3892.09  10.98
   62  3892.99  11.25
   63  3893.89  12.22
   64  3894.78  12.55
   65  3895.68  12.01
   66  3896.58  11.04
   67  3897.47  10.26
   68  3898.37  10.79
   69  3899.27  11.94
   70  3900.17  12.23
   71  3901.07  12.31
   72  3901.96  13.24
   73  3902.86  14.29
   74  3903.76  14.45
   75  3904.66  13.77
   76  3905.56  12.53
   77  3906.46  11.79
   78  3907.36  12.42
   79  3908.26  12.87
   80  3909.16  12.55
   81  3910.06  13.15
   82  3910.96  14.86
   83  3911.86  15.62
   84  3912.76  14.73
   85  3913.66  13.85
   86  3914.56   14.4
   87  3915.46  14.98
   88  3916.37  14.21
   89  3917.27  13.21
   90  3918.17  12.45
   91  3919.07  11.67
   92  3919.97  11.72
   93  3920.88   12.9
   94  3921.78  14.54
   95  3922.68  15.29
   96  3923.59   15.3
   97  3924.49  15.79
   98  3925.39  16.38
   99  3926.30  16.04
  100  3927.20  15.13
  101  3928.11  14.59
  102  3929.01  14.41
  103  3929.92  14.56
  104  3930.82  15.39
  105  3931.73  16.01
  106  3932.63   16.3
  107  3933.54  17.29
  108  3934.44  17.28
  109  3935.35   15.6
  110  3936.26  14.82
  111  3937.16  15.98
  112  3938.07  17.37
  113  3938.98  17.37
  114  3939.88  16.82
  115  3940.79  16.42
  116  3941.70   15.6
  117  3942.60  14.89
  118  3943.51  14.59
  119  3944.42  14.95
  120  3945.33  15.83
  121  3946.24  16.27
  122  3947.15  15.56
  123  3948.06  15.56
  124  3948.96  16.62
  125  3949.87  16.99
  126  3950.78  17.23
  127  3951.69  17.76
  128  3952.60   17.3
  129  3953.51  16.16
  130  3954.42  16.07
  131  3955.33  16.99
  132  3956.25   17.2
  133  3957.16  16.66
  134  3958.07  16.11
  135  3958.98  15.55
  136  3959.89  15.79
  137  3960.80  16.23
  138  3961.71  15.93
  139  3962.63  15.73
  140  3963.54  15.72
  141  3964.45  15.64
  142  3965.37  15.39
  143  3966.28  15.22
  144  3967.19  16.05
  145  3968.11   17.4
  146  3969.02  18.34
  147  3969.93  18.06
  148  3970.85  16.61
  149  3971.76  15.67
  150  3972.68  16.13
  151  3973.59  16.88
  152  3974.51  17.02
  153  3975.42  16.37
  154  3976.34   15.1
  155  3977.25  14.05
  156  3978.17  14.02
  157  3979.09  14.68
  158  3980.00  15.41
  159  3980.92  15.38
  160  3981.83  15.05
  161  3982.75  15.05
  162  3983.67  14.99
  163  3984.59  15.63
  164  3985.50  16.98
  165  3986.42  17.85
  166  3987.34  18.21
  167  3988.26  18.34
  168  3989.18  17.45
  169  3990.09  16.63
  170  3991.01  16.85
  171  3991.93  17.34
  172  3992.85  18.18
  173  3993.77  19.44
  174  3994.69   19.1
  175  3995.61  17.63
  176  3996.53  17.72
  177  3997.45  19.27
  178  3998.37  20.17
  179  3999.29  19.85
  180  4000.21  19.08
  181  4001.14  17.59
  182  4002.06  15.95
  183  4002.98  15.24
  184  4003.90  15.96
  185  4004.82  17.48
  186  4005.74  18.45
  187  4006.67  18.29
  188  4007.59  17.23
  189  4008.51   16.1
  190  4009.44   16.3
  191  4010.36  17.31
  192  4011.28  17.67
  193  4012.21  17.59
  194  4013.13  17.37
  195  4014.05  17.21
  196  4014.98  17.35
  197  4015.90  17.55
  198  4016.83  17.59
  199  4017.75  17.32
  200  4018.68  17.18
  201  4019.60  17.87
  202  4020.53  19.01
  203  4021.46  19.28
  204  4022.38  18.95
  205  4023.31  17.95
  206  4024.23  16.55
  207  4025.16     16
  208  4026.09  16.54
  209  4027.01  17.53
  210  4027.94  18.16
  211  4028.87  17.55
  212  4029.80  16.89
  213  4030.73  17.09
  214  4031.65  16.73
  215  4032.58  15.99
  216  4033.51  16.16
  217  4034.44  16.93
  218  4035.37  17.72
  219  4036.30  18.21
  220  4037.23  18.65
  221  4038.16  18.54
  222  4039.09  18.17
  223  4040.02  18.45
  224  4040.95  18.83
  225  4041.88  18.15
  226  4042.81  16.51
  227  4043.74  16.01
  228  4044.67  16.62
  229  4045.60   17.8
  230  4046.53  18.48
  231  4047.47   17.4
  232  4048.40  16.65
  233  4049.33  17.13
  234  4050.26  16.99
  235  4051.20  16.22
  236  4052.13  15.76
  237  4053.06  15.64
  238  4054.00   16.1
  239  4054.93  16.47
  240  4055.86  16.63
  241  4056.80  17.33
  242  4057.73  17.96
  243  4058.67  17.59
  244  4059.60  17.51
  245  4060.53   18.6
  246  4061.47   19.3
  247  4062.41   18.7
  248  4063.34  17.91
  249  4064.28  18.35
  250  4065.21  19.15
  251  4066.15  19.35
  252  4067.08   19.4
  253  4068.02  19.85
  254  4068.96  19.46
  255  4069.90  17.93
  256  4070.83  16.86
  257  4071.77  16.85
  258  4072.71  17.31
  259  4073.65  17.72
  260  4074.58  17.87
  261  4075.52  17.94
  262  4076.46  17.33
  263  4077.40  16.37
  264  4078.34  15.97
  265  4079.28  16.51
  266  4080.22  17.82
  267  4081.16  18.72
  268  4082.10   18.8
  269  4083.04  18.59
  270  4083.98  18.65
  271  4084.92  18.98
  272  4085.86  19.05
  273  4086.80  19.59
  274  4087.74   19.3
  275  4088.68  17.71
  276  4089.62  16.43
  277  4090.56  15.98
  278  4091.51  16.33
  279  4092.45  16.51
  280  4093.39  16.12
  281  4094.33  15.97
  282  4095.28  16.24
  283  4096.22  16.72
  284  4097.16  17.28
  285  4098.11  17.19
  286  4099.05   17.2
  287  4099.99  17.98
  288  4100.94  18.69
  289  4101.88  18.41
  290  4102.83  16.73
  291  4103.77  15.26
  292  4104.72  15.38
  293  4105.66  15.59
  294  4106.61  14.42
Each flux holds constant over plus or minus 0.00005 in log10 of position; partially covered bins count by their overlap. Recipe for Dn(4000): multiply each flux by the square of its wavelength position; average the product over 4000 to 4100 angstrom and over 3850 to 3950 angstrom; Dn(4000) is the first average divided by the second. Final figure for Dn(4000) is 1.39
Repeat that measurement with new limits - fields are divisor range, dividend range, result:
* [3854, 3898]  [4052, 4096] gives 1.57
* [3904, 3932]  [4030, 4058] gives 1.30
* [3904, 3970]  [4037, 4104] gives 1.22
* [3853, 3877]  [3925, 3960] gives 1.35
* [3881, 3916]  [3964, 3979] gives 1.29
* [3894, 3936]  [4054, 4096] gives 1.39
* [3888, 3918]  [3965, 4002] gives 1.35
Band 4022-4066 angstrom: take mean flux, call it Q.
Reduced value 17.4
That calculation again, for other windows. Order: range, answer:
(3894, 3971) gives 15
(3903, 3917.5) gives 13.7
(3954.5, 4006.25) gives 16.7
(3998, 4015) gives 17.5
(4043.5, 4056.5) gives 16.7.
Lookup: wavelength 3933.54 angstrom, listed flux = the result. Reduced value 17.29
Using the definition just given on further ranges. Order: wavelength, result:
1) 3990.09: 16.63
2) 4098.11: 17.19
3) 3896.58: 11.04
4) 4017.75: 17.32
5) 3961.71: 15.93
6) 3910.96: 14.86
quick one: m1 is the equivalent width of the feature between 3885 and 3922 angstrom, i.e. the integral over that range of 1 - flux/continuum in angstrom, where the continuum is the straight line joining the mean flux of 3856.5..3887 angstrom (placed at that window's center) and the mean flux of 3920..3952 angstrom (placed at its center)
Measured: 2.8 angstrom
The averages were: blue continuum 12.5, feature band 13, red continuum 15.8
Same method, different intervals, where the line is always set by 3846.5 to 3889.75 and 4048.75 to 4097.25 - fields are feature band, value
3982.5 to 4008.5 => -3.20 angstrom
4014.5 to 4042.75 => -1.95 angstrom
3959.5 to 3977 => -1.52 angstrom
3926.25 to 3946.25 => -2.32 angstrom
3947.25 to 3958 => -1.59 angstrom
